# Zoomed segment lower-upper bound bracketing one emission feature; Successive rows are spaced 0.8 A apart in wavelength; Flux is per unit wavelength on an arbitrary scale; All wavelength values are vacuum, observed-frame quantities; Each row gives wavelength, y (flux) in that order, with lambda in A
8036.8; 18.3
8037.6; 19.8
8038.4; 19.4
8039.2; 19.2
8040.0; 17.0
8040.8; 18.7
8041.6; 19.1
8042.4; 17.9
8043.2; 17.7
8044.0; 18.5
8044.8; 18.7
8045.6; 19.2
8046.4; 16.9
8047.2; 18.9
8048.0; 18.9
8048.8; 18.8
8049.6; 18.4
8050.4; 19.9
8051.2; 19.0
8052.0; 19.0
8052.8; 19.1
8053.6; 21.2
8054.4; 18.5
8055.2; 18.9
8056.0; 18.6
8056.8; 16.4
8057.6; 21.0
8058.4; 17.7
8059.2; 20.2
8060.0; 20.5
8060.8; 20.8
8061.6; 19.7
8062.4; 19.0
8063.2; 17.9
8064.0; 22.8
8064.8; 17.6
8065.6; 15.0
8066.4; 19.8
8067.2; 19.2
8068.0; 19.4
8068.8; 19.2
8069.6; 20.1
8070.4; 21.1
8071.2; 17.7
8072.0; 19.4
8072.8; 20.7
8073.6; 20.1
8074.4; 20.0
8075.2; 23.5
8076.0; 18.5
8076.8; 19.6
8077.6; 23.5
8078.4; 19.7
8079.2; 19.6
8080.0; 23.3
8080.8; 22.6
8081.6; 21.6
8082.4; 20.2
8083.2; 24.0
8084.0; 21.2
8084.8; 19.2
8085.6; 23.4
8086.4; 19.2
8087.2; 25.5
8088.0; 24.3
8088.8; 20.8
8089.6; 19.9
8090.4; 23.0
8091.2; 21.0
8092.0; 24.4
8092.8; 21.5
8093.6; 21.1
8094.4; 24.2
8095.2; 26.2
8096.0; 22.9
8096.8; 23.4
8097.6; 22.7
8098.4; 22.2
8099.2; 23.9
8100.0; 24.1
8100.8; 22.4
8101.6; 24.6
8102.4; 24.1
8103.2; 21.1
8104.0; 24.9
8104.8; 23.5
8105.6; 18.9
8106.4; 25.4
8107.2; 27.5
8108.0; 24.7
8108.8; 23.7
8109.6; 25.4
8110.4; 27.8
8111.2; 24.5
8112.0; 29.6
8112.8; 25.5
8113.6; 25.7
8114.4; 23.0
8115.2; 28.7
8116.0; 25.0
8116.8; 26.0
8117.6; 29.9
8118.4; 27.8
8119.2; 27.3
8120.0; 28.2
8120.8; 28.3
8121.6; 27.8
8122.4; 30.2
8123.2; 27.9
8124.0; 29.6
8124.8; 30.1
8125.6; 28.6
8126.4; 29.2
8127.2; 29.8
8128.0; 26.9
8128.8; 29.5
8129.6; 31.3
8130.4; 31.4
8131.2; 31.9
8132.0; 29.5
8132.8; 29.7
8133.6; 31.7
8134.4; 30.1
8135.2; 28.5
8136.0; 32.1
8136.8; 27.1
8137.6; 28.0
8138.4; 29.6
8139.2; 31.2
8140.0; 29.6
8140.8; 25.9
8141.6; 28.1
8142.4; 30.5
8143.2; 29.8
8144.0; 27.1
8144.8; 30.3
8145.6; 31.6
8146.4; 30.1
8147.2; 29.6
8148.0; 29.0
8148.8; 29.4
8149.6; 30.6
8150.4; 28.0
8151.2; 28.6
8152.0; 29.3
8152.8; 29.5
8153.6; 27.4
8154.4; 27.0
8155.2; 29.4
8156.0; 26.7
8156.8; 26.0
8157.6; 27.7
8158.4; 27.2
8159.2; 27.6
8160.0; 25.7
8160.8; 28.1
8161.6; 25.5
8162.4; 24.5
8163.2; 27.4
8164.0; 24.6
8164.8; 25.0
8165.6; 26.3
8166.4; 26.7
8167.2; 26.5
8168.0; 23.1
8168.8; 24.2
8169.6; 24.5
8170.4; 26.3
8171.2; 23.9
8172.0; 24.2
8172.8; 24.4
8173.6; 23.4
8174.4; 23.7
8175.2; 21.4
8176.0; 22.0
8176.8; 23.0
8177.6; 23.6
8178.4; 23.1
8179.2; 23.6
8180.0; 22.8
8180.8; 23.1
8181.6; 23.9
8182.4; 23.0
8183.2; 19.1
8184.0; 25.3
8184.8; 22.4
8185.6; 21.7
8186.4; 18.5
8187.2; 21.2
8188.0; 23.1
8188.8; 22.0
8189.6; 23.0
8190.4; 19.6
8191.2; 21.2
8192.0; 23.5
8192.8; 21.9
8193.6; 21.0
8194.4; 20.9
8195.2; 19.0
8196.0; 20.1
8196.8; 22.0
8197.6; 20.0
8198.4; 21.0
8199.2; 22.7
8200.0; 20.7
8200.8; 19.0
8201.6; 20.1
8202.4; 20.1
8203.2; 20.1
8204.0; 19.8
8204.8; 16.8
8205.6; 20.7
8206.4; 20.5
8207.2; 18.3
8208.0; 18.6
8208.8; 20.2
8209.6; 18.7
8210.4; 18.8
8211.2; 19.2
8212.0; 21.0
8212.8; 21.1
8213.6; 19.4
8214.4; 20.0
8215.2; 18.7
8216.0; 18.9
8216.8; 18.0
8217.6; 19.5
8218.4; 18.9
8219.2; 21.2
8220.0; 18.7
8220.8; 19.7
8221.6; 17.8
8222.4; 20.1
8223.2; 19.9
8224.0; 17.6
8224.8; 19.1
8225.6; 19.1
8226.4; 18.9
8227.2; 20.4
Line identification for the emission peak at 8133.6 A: Mg II 2798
